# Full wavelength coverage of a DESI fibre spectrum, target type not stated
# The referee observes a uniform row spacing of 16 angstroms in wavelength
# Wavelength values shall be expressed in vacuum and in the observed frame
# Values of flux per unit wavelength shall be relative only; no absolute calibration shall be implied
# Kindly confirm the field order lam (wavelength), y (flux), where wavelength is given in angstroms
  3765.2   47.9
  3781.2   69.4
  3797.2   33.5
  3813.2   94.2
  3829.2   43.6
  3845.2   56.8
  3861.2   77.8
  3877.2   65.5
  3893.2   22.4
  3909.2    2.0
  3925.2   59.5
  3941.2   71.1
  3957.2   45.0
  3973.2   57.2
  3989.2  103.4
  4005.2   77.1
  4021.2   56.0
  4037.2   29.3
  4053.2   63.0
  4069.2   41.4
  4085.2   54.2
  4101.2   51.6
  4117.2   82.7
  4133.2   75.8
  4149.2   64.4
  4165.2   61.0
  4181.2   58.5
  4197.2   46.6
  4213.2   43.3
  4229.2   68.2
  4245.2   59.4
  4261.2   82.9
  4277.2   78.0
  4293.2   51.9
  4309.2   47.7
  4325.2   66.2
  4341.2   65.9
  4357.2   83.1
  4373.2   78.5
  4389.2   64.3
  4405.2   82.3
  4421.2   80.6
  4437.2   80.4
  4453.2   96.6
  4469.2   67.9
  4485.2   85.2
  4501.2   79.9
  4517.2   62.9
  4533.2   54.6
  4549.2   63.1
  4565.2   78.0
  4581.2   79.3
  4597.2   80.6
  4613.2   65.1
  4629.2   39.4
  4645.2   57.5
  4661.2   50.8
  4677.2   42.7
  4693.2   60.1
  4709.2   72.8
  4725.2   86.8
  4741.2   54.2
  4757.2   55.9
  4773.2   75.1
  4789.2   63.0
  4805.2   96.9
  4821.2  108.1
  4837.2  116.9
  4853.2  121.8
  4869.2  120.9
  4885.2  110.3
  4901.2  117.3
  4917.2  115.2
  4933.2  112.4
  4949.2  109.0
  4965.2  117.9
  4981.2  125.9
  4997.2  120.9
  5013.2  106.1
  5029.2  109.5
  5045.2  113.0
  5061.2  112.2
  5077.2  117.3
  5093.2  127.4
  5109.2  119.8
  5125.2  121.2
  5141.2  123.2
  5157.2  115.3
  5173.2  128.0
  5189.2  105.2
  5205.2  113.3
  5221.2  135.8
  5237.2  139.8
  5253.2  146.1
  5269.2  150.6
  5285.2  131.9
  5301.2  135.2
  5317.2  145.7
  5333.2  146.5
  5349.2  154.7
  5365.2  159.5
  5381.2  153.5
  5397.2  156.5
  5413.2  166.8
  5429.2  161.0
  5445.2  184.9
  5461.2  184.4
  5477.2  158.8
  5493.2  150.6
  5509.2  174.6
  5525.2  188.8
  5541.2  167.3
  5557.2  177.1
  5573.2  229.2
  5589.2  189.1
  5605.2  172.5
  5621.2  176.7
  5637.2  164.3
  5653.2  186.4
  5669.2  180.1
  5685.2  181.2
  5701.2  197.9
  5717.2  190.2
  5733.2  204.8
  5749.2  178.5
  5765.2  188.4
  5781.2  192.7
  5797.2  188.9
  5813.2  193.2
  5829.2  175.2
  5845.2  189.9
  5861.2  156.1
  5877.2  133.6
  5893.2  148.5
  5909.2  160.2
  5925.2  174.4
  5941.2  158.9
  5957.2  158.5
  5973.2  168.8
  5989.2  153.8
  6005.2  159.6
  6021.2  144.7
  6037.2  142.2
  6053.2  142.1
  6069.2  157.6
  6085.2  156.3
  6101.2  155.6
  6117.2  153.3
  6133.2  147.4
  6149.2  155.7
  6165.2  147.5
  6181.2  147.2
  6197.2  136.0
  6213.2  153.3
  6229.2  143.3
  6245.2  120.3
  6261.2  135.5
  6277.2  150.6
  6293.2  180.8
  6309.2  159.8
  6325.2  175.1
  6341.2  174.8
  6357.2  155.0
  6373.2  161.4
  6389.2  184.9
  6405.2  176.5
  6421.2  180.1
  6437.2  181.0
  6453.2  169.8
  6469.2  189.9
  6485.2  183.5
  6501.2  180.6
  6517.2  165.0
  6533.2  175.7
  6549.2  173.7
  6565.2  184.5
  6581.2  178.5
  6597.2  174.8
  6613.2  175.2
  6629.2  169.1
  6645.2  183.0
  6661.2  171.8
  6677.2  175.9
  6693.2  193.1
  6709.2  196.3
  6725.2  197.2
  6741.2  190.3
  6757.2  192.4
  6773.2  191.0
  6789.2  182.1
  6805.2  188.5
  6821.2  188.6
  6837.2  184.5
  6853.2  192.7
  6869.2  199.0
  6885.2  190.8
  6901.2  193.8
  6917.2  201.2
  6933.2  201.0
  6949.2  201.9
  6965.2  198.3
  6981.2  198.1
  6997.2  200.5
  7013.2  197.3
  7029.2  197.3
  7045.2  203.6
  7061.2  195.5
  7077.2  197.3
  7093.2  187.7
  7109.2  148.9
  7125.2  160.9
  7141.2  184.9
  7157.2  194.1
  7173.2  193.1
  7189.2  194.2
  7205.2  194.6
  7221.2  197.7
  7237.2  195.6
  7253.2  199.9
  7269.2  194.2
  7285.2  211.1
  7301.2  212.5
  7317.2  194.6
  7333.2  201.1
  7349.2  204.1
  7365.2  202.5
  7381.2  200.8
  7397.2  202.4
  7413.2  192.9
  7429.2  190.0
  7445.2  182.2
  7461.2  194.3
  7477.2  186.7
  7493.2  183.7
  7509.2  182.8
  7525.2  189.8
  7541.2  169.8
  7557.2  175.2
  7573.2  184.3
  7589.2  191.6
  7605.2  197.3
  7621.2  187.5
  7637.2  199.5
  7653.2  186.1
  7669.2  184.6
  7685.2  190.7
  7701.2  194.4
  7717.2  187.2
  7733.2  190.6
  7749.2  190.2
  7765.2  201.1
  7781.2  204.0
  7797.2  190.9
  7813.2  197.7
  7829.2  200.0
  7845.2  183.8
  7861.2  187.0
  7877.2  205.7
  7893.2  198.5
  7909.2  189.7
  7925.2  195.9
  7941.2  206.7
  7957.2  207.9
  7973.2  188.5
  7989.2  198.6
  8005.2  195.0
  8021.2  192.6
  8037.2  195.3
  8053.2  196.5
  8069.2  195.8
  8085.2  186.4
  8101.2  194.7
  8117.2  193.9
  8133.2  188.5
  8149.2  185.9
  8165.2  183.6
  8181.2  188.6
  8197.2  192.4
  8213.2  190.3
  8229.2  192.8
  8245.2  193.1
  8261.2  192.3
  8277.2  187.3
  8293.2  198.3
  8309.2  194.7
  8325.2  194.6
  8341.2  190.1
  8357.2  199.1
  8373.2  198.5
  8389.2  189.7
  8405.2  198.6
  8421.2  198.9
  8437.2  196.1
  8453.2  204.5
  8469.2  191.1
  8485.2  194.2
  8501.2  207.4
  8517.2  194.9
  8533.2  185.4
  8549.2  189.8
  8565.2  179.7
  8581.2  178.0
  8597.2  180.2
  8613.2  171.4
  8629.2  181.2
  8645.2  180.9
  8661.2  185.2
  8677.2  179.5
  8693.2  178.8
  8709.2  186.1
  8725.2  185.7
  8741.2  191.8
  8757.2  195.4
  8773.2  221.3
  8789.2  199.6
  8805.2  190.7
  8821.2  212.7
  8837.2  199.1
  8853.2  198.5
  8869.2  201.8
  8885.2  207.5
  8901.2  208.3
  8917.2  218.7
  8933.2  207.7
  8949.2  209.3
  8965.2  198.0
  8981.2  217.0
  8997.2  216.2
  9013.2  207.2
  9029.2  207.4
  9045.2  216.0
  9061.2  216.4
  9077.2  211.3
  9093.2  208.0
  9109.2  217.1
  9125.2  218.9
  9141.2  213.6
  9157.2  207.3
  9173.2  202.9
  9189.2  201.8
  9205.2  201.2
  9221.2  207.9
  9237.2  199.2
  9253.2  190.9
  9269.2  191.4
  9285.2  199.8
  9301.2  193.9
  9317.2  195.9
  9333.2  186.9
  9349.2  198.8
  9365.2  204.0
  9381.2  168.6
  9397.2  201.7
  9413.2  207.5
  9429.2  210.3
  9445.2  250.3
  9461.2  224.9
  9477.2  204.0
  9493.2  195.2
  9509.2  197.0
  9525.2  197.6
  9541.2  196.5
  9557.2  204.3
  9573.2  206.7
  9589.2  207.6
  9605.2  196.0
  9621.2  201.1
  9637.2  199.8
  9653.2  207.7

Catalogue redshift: 0.21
